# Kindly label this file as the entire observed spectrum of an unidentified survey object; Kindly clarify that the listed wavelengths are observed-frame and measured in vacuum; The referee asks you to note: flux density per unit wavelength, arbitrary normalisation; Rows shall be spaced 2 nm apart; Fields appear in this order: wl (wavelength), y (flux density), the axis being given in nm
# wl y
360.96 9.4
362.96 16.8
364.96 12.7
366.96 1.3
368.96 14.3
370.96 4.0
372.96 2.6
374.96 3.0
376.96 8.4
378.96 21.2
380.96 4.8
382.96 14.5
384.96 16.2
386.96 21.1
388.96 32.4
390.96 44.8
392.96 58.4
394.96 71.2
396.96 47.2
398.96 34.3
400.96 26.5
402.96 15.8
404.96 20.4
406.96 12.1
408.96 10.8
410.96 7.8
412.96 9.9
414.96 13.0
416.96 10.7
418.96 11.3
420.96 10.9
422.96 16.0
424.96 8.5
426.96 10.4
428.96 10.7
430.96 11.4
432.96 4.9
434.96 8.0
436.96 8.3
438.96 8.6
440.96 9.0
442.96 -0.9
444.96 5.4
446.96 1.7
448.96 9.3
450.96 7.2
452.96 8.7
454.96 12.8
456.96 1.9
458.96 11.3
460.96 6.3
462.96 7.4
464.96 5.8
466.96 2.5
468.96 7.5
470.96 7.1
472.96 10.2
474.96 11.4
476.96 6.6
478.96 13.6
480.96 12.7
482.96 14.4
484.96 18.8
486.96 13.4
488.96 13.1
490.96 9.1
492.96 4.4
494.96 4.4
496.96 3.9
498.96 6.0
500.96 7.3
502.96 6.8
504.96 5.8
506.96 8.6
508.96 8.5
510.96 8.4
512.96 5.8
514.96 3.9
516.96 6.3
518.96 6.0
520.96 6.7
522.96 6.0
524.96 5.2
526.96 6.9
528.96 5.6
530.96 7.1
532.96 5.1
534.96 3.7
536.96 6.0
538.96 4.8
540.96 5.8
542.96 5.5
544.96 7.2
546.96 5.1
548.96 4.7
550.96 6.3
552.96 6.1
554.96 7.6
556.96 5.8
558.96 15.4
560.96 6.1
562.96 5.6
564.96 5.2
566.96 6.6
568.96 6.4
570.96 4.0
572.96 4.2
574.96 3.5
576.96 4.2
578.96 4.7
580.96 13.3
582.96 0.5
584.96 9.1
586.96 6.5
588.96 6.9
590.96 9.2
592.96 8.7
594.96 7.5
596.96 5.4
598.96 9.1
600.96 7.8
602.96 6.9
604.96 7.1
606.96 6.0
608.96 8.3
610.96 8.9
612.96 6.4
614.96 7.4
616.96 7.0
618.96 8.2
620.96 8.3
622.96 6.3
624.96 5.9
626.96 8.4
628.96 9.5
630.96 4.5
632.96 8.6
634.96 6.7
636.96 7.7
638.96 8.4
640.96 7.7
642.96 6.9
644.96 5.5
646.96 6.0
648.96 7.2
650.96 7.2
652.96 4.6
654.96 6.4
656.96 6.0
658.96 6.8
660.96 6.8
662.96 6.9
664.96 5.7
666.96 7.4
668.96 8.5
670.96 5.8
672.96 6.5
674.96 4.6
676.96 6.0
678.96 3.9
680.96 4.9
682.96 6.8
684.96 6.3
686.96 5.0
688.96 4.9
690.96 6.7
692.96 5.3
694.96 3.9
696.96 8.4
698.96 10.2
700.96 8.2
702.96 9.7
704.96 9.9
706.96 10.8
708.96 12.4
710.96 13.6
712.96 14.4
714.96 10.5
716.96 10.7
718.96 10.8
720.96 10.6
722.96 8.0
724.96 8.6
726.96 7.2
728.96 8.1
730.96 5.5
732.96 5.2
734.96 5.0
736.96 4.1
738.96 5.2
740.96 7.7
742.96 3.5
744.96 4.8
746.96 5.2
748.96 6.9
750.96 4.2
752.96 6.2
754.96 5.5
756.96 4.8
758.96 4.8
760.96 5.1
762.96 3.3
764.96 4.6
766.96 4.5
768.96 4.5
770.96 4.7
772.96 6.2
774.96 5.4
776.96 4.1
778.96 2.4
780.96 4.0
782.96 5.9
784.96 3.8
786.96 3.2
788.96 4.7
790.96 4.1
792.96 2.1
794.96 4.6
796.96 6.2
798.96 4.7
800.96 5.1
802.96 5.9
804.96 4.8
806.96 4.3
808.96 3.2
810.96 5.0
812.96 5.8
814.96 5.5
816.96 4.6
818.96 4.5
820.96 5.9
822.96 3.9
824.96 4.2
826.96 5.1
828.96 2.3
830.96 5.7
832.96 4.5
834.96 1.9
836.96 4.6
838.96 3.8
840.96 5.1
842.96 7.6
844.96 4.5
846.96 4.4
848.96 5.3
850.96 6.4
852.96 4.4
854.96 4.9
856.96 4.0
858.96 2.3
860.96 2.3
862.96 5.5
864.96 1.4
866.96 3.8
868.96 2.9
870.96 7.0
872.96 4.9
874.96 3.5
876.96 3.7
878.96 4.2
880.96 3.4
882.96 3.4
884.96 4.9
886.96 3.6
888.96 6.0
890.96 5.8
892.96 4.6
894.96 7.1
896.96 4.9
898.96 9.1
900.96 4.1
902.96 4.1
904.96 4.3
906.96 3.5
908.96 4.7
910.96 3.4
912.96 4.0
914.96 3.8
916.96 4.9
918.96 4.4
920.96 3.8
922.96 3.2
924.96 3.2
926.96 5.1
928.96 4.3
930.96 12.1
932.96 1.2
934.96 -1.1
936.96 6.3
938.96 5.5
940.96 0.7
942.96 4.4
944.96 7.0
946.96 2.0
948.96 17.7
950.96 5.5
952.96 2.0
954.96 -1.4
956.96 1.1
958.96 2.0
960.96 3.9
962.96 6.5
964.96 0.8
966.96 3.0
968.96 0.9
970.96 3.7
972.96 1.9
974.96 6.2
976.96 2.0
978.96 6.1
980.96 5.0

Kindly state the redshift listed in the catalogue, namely 1.55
